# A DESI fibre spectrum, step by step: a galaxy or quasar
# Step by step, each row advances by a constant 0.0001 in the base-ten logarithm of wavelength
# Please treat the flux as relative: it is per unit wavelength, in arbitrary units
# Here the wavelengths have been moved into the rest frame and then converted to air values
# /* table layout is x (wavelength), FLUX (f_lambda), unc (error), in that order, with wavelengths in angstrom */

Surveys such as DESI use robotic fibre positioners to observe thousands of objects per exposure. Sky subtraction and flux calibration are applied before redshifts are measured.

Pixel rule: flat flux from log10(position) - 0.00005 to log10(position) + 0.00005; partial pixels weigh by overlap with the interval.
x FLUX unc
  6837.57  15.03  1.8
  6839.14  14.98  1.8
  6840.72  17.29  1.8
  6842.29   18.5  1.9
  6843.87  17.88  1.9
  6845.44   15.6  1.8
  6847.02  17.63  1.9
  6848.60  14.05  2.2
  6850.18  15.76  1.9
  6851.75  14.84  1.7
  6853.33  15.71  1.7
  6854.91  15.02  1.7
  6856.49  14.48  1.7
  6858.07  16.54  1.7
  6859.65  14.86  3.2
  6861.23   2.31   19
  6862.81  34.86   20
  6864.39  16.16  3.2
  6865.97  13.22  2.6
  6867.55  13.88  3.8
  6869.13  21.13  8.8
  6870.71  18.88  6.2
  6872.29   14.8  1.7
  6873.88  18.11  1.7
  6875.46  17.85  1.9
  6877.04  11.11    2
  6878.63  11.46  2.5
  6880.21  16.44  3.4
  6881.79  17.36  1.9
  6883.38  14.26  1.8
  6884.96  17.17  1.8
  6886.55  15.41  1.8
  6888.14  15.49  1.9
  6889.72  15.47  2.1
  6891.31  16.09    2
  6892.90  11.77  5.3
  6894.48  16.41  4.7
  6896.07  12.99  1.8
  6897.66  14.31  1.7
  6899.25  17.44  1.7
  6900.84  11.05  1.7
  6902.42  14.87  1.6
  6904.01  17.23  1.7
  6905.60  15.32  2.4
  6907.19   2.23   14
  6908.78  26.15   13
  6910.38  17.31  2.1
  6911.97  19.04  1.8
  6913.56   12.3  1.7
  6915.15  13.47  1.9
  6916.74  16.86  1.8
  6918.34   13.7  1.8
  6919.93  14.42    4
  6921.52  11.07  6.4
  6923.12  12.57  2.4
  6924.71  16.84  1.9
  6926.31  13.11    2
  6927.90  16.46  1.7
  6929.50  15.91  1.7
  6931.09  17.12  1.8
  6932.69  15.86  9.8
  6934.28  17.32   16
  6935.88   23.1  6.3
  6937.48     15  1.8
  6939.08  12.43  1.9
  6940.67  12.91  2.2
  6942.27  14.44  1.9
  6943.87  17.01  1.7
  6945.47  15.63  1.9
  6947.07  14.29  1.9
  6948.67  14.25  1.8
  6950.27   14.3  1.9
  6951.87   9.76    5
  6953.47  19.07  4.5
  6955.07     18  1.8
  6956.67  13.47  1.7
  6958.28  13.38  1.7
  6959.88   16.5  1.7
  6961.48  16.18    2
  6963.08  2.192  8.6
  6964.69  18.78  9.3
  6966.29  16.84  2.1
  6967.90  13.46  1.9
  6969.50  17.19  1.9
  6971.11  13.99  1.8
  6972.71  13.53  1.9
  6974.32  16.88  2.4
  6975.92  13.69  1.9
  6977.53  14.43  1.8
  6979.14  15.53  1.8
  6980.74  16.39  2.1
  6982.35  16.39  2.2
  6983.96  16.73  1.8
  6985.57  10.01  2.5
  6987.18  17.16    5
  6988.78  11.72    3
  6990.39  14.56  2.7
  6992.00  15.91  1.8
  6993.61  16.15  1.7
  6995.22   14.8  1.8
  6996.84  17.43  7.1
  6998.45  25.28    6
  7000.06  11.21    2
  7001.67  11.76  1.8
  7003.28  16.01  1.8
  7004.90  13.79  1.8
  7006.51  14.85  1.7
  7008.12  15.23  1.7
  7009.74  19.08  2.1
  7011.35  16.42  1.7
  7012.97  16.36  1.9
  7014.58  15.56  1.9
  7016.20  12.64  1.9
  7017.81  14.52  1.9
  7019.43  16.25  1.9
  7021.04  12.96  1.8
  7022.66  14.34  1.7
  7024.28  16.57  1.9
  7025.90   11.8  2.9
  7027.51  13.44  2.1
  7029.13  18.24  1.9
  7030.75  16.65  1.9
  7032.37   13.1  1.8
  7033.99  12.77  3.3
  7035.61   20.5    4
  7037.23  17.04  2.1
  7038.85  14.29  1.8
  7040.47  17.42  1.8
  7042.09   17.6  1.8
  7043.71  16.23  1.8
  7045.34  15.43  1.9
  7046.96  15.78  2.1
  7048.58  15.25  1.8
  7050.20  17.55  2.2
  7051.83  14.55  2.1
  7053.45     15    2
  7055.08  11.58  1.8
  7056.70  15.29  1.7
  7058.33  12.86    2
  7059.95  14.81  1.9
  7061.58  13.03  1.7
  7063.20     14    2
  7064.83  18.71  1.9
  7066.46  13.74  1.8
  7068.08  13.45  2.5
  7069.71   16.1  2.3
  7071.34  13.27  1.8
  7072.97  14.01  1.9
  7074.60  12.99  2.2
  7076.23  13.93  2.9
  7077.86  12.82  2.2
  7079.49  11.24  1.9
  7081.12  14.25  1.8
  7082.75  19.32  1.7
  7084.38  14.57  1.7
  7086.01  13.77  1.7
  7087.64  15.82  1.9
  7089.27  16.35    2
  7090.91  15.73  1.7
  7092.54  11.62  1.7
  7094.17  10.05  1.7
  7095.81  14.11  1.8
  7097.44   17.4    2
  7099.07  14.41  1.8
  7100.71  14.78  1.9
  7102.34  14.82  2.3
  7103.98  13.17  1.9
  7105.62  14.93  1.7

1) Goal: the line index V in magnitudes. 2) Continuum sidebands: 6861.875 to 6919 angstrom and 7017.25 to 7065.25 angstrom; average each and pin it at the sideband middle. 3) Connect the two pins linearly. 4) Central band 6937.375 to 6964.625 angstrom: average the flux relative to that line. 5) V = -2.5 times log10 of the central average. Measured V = 0.11 mag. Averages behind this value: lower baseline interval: 15.8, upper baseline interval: 15.2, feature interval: 14.2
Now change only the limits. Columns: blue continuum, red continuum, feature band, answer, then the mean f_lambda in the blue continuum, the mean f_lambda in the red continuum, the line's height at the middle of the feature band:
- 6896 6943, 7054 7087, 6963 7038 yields -0.044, 15.1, 14.2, 14.6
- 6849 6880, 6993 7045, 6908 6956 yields 0.007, 15.8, 15.6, 15.7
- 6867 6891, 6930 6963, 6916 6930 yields 0.070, 15.9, 15.2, 15.5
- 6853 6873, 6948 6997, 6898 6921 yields 0.044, 16.3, 14.8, 15.7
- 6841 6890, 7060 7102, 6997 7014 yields -0.076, 16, 14.4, 15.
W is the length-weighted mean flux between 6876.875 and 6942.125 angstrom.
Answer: 15.1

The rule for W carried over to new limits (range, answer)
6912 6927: 14.1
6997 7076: 15.2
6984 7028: 15.1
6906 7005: 15.1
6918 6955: 15.1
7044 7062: 14.7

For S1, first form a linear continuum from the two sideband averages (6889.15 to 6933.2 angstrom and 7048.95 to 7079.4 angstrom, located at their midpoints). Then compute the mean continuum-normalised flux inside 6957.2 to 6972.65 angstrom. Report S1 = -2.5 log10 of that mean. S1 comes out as 0.033 mag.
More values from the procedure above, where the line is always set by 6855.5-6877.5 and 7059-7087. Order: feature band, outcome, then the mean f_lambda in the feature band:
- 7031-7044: -0.10 mag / 16.1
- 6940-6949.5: 0.06 mag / 14.8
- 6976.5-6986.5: 0.02 mag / 14.9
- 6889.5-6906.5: 0.09 mag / 14.7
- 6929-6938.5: -0.11 mag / 17.3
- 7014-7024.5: 0.02 mag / 14.6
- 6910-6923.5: 0.10 mag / 14.5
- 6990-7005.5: -0.05 mag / 15.7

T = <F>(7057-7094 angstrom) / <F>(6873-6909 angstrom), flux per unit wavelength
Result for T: 1.0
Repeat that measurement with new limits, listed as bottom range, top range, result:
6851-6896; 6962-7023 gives 0.96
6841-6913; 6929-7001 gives 0.97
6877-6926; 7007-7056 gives 1.05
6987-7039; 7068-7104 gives 0.93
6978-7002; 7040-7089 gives 0.96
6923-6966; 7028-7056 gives 1.05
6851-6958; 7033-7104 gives 0.96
